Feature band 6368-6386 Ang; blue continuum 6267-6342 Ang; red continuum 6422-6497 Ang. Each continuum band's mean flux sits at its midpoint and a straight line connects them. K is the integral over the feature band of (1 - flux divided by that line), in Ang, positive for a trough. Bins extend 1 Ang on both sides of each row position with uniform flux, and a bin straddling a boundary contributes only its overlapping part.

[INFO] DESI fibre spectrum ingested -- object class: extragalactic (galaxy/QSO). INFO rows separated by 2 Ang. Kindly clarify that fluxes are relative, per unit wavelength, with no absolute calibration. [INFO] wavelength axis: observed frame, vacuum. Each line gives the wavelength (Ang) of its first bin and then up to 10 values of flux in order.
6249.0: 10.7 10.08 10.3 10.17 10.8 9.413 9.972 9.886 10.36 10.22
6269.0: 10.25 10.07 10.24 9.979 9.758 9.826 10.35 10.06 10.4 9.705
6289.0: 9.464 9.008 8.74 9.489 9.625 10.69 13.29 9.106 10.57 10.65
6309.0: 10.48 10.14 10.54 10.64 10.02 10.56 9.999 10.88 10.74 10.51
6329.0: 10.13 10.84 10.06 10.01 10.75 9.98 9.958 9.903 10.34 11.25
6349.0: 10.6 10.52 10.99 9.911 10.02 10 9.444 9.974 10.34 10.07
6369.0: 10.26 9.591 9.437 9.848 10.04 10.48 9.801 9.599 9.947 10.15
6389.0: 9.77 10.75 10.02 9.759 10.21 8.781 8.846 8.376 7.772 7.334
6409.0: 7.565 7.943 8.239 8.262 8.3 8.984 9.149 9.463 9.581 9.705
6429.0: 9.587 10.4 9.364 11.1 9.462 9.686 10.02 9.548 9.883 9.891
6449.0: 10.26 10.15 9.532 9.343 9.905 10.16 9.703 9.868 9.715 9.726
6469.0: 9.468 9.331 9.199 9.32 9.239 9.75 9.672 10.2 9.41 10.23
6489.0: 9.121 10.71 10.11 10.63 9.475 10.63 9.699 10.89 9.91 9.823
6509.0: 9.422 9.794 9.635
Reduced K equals 0.2 Ang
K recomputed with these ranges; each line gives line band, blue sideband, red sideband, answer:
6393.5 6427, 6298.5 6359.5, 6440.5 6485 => 4.33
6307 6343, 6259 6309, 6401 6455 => -1.98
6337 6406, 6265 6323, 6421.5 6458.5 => 0.44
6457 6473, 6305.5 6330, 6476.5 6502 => 0.50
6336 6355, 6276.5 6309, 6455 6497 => -0.90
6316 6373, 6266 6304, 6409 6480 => -2.54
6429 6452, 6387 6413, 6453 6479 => -1.53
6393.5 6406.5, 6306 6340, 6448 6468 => 1.48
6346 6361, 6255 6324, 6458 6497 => -0.57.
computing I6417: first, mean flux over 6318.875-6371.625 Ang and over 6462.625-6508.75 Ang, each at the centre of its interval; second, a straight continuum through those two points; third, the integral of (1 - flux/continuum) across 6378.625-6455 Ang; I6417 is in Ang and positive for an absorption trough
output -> 4.9 Ang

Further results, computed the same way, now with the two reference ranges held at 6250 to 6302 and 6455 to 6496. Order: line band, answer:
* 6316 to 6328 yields -0.53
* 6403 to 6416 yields 2.60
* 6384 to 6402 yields 0.17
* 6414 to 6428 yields 1.12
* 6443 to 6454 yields -0.11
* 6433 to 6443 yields -0.12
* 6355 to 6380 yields -0.05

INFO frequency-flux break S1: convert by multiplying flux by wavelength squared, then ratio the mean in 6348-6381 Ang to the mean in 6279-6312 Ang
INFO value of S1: 1.02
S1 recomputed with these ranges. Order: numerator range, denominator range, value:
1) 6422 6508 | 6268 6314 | 1.03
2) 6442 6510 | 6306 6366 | 0.99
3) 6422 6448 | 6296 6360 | 0.97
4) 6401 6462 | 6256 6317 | 0.96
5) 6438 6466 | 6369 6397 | 1.01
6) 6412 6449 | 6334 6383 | 0.96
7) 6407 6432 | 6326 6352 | 0.88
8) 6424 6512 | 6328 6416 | 1.04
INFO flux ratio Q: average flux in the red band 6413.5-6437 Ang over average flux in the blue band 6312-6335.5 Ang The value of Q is 0.90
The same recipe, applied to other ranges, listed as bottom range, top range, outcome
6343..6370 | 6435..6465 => 0.96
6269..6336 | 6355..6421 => 0.92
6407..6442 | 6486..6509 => 1.10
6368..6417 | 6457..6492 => 1.05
